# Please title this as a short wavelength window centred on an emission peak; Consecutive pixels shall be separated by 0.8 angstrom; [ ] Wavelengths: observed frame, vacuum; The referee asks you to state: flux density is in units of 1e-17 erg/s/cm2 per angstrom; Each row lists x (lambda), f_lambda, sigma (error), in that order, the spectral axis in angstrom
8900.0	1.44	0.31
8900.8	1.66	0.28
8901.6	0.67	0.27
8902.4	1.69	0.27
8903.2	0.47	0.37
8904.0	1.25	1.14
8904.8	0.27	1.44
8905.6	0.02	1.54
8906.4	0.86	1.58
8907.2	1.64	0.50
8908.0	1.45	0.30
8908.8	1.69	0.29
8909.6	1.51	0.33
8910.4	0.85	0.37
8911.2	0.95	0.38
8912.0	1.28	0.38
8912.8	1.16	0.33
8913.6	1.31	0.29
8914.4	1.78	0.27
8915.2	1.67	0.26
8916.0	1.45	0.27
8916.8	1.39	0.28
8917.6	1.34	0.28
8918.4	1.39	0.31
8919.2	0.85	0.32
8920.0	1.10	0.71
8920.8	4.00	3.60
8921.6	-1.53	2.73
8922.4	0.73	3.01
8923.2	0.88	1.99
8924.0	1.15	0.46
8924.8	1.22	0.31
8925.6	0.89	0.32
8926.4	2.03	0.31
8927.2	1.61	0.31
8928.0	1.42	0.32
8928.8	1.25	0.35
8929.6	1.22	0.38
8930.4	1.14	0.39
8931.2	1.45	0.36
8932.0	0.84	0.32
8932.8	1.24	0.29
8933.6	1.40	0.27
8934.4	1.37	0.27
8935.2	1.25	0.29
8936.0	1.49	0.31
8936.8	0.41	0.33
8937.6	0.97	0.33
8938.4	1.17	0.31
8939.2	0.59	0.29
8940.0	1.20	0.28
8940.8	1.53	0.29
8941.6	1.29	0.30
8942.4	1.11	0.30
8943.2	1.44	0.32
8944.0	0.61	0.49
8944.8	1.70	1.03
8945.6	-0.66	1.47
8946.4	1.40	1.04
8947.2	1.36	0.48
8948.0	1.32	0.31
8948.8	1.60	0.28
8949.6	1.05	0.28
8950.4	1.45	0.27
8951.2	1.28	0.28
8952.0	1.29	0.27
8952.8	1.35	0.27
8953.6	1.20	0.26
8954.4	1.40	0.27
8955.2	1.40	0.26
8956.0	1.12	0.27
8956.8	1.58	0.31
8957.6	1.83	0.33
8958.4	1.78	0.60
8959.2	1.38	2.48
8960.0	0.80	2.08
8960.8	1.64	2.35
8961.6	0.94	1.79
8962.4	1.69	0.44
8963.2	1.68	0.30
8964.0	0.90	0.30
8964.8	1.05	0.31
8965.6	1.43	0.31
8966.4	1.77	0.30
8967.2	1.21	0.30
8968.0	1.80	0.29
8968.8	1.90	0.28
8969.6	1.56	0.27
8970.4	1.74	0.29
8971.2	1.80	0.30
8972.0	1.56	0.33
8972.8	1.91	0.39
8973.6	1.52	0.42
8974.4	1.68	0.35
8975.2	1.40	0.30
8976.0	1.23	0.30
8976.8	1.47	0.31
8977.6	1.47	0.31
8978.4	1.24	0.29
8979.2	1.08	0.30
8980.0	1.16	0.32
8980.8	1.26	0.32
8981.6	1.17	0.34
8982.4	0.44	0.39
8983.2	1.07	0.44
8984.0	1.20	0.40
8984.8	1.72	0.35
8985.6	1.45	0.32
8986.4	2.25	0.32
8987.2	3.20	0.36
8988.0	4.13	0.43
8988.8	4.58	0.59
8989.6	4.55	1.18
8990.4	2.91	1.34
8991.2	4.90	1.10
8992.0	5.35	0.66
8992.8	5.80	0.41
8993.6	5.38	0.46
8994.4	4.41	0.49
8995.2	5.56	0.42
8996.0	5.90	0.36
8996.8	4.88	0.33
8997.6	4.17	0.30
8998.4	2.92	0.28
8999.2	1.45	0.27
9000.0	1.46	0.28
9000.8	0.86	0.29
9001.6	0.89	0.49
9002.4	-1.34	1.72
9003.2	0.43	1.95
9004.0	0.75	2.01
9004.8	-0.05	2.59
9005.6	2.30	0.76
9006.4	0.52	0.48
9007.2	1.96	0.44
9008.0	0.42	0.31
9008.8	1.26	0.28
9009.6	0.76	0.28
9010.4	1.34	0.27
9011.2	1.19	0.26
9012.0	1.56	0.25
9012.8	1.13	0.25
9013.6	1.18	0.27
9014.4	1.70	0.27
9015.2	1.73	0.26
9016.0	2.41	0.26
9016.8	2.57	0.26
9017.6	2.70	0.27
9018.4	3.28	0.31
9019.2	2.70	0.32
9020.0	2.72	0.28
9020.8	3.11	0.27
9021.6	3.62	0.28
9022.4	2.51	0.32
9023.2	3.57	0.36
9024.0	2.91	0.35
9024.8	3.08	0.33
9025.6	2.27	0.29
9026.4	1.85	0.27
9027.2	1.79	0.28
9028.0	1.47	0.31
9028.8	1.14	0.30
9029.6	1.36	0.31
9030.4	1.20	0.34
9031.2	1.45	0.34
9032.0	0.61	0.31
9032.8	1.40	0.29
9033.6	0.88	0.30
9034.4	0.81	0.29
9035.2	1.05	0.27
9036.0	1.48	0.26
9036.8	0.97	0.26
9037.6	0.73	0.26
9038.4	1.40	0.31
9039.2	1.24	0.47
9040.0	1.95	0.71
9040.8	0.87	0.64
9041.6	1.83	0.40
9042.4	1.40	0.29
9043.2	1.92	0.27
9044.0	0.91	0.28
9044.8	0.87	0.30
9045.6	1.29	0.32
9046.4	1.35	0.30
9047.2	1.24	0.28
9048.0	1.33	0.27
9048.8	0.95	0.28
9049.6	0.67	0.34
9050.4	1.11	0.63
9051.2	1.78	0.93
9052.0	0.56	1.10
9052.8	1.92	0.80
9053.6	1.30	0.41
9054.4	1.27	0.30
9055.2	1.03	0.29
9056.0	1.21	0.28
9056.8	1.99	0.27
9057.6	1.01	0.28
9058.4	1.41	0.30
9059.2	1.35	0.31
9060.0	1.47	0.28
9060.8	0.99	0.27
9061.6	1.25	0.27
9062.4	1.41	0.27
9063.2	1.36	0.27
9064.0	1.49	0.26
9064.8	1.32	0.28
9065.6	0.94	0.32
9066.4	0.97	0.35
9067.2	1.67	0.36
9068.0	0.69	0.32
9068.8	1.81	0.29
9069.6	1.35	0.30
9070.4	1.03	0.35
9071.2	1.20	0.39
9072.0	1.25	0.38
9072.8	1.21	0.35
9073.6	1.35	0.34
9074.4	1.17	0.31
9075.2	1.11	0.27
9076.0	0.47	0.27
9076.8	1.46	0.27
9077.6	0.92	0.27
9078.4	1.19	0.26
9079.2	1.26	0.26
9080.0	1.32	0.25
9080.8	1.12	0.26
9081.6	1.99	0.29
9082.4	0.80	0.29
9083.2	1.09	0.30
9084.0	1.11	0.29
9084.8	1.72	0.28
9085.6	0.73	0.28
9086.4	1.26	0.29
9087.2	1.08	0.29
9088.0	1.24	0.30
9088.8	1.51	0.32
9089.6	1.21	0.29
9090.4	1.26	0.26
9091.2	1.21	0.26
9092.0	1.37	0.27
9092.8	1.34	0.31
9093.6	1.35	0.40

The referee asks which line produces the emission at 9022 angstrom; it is [N II] 6583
